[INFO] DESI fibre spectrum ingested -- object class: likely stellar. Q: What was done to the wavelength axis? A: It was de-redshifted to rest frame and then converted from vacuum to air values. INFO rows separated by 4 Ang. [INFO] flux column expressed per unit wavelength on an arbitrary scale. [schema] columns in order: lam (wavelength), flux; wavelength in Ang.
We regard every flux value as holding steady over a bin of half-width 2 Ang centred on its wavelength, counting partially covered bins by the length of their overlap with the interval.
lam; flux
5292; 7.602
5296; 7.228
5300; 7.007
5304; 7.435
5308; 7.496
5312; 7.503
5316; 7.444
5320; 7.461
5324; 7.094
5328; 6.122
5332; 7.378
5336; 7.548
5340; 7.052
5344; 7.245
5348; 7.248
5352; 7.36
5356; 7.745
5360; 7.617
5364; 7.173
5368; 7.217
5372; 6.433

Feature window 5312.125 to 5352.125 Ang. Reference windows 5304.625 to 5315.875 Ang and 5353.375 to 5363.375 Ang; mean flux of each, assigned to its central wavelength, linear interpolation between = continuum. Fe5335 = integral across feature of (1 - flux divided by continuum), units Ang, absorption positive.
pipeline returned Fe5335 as 1.75 Ang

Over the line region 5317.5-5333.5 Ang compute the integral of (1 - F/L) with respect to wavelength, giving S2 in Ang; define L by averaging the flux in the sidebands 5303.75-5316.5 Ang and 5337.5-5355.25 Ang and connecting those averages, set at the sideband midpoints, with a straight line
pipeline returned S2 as 0.8 Ang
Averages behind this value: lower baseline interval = 7.48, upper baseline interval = 7.27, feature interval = 7.02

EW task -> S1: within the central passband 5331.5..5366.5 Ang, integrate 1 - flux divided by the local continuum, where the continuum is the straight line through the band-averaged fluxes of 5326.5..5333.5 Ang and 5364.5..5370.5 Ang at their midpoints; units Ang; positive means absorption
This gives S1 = -2.1 Ang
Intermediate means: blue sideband 6.75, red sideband 7.14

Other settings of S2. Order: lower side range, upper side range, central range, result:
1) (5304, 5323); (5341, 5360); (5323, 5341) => 0.95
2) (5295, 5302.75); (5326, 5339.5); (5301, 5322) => -1.05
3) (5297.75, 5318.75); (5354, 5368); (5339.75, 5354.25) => 0.37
